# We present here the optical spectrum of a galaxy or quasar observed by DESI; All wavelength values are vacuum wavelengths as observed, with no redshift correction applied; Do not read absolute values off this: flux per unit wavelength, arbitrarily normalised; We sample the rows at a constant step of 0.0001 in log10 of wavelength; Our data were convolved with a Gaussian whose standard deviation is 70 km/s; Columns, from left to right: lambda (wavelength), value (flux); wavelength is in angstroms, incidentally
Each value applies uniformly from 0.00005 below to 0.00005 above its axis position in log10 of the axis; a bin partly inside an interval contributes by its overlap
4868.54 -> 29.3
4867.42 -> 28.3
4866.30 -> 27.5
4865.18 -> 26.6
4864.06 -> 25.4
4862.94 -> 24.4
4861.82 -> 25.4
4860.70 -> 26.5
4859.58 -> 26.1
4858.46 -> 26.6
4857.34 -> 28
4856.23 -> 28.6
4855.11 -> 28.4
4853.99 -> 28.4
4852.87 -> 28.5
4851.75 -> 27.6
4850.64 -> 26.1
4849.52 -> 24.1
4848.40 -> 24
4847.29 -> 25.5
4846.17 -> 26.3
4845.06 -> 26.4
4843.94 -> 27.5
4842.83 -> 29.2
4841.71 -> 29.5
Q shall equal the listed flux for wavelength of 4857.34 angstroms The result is 28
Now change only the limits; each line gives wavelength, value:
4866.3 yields 27.5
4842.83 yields 29.2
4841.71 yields 29.5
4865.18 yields 26.6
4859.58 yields 26.1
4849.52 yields 24.1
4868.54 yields 29.3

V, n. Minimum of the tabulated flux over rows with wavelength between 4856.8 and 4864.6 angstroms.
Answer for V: 24.4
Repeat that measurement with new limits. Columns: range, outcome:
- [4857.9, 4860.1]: 26.1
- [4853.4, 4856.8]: 28.4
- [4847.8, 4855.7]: 24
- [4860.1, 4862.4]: 25.4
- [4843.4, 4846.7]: 26.3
